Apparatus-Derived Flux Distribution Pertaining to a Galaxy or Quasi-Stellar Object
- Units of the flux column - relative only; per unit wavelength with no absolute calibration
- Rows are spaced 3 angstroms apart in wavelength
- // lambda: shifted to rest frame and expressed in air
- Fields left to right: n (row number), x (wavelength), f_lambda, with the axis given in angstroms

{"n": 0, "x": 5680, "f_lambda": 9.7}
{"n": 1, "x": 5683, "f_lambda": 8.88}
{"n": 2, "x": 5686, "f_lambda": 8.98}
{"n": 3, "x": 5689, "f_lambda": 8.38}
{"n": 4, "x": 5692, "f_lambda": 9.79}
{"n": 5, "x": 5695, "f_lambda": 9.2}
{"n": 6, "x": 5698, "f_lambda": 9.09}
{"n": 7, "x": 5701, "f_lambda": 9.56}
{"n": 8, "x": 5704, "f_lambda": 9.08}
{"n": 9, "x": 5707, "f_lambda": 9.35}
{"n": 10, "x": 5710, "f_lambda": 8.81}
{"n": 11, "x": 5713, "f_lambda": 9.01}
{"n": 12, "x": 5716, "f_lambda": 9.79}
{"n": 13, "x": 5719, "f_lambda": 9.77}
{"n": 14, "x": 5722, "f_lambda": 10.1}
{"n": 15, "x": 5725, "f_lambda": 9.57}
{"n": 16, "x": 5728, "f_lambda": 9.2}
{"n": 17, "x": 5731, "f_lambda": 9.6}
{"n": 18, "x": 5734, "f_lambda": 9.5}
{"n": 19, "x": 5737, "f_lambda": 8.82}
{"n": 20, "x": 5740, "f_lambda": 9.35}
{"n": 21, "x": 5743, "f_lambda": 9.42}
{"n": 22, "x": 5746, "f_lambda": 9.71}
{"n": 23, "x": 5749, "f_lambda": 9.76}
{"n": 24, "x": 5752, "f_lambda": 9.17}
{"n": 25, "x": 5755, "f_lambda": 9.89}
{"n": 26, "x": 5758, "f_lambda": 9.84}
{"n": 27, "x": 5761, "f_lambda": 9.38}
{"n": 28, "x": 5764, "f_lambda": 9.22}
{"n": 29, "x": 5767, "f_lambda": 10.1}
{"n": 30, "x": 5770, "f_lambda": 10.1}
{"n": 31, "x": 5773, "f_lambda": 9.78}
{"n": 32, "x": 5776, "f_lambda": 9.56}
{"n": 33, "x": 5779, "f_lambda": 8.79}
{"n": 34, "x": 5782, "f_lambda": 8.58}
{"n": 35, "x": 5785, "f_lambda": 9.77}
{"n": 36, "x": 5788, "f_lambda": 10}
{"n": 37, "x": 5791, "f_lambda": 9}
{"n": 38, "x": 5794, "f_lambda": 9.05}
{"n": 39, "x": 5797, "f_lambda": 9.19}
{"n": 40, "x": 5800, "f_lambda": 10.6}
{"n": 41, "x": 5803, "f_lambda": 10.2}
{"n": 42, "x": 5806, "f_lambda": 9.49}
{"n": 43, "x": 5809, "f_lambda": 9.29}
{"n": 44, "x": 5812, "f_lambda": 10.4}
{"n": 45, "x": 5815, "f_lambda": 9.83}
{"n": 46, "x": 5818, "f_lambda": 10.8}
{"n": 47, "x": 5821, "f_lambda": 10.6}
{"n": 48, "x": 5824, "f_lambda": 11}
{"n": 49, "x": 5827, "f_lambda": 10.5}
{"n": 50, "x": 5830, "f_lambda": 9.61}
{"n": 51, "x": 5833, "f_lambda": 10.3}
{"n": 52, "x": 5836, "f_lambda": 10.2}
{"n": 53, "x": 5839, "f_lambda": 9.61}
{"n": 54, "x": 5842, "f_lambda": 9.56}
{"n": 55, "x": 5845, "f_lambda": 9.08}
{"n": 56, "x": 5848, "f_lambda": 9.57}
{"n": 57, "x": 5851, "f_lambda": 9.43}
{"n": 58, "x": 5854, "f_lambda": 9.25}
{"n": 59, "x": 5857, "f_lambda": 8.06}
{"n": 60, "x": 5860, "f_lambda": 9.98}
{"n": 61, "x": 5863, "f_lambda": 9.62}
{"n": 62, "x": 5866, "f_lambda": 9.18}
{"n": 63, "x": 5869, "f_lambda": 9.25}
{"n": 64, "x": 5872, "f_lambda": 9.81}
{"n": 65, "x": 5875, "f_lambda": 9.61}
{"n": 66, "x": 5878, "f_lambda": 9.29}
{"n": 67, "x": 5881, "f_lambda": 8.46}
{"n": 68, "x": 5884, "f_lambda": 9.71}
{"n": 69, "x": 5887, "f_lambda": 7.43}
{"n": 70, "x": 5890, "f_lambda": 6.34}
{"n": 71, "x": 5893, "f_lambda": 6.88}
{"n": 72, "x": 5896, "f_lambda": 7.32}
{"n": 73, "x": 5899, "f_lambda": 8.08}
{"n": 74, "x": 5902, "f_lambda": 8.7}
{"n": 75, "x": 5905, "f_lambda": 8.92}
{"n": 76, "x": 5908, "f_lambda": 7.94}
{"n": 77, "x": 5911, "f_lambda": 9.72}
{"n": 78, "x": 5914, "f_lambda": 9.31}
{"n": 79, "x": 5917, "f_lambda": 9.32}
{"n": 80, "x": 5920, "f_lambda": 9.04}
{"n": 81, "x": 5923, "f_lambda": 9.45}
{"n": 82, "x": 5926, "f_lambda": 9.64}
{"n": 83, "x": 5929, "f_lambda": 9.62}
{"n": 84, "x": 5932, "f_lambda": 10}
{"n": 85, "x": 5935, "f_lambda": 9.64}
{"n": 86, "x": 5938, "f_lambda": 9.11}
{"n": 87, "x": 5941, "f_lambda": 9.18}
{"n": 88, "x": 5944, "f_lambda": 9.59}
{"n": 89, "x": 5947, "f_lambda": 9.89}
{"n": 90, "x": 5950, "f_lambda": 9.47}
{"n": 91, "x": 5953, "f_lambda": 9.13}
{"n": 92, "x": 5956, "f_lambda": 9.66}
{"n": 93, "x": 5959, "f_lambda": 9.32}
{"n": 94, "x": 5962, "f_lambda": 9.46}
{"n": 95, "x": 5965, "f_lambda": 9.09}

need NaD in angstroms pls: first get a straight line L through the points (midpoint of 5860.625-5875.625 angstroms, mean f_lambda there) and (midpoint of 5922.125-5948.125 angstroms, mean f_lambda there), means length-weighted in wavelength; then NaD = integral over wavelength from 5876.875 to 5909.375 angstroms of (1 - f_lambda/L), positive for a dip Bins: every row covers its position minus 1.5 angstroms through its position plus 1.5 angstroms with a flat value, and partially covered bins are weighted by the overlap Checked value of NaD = 4.9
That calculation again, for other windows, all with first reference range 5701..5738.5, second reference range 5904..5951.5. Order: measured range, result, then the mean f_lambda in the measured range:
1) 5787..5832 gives -2.8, 9.97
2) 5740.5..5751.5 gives -0.2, 9.56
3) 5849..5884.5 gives 0.3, 9.3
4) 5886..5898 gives 3.0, 7.02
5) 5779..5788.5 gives 0.1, 9.29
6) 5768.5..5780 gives -0.3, 9.59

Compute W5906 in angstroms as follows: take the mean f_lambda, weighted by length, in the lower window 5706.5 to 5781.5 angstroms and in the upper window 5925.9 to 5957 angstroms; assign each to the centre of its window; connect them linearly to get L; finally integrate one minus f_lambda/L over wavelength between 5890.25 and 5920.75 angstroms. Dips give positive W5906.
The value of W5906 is 3.5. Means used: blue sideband 9.49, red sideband 9.53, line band 8.42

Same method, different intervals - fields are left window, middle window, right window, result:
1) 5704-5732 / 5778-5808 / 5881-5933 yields -1.14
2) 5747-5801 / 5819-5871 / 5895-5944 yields -2.14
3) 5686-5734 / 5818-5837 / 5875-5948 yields -2.81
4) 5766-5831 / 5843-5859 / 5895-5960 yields 0.75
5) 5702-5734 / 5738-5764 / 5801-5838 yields 0.39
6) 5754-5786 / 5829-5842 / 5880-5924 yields -1.32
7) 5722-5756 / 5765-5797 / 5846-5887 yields -0.18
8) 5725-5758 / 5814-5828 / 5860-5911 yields -2.46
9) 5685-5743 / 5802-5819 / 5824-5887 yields -0.97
